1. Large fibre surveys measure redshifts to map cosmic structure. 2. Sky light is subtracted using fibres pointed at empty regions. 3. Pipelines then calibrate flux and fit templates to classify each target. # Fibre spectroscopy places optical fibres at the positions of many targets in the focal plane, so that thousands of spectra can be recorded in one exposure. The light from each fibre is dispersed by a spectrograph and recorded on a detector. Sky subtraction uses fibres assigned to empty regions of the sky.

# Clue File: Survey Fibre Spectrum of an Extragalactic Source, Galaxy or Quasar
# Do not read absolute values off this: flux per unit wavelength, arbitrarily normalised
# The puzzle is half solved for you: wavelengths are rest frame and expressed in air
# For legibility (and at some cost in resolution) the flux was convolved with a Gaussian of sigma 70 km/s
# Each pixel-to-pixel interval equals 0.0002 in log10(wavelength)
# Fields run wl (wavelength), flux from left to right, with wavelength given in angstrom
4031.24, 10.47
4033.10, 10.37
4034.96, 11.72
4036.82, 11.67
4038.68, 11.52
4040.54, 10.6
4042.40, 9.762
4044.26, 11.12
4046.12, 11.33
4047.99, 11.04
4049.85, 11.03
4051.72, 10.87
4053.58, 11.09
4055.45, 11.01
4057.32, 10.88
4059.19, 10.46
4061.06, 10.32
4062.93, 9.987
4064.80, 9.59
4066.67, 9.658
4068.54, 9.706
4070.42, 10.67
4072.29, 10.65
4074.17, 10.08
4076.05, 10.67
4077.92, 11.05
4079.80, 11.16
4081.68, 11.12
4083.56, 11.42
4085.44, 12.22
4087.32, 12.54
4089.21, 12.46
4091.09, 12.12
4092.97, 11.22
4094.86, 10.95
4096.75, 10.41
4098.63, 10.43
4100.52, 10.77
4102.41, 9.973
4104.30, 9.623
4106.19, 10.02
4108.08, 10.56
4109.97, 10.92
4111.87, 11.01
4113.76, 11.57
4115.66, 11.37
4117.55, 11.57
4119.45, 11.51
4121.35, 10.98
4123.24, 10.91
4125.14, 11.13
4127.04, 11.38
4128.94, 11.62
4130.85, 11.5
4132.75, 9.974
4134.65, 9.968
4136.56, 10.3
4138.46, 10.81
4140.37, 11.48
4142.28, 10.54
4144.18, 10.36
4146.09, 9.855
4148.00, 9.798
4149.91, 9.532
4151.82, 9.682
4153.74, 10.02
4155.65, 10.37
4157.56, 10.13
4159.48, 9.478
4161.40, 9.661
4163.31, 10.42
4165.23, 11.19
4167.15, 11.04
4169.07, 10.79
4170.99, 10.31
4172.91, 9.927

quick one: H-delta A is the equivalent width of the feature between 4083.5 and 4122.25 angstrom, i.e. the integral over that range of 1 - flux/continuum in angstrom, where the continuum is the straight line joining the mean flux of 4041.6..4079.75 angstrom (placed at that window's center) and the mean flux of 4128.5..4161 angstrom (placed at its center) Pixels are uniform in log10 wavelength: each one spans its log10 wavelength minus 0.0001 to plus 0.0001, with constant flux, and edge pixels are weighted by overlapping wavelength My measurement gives -2.6 angstrom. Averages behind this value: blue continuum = 10.6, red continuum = 10.3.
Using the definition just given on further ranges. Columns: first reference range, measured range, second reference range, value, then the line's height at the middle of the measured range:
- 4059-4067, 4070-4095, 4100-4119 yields -2.47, 10.3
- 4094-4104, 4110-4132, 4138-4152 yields -1.98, 10.4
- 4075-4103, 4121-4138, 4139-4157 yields -0.53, 10.5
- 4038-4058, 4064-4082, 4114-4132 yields 1.04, 11.1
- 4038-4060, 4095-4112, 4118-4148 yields 0.66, 10.8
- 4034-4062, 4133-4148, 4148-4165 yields -0.45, 10.1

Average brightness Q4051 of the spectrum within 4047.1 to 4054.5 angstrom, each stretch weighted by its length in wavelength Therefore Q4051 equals 11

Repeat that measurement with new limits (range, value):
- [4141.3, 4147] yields 10.3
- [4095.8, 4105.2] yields 10.2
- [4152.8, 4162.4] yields 9.94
